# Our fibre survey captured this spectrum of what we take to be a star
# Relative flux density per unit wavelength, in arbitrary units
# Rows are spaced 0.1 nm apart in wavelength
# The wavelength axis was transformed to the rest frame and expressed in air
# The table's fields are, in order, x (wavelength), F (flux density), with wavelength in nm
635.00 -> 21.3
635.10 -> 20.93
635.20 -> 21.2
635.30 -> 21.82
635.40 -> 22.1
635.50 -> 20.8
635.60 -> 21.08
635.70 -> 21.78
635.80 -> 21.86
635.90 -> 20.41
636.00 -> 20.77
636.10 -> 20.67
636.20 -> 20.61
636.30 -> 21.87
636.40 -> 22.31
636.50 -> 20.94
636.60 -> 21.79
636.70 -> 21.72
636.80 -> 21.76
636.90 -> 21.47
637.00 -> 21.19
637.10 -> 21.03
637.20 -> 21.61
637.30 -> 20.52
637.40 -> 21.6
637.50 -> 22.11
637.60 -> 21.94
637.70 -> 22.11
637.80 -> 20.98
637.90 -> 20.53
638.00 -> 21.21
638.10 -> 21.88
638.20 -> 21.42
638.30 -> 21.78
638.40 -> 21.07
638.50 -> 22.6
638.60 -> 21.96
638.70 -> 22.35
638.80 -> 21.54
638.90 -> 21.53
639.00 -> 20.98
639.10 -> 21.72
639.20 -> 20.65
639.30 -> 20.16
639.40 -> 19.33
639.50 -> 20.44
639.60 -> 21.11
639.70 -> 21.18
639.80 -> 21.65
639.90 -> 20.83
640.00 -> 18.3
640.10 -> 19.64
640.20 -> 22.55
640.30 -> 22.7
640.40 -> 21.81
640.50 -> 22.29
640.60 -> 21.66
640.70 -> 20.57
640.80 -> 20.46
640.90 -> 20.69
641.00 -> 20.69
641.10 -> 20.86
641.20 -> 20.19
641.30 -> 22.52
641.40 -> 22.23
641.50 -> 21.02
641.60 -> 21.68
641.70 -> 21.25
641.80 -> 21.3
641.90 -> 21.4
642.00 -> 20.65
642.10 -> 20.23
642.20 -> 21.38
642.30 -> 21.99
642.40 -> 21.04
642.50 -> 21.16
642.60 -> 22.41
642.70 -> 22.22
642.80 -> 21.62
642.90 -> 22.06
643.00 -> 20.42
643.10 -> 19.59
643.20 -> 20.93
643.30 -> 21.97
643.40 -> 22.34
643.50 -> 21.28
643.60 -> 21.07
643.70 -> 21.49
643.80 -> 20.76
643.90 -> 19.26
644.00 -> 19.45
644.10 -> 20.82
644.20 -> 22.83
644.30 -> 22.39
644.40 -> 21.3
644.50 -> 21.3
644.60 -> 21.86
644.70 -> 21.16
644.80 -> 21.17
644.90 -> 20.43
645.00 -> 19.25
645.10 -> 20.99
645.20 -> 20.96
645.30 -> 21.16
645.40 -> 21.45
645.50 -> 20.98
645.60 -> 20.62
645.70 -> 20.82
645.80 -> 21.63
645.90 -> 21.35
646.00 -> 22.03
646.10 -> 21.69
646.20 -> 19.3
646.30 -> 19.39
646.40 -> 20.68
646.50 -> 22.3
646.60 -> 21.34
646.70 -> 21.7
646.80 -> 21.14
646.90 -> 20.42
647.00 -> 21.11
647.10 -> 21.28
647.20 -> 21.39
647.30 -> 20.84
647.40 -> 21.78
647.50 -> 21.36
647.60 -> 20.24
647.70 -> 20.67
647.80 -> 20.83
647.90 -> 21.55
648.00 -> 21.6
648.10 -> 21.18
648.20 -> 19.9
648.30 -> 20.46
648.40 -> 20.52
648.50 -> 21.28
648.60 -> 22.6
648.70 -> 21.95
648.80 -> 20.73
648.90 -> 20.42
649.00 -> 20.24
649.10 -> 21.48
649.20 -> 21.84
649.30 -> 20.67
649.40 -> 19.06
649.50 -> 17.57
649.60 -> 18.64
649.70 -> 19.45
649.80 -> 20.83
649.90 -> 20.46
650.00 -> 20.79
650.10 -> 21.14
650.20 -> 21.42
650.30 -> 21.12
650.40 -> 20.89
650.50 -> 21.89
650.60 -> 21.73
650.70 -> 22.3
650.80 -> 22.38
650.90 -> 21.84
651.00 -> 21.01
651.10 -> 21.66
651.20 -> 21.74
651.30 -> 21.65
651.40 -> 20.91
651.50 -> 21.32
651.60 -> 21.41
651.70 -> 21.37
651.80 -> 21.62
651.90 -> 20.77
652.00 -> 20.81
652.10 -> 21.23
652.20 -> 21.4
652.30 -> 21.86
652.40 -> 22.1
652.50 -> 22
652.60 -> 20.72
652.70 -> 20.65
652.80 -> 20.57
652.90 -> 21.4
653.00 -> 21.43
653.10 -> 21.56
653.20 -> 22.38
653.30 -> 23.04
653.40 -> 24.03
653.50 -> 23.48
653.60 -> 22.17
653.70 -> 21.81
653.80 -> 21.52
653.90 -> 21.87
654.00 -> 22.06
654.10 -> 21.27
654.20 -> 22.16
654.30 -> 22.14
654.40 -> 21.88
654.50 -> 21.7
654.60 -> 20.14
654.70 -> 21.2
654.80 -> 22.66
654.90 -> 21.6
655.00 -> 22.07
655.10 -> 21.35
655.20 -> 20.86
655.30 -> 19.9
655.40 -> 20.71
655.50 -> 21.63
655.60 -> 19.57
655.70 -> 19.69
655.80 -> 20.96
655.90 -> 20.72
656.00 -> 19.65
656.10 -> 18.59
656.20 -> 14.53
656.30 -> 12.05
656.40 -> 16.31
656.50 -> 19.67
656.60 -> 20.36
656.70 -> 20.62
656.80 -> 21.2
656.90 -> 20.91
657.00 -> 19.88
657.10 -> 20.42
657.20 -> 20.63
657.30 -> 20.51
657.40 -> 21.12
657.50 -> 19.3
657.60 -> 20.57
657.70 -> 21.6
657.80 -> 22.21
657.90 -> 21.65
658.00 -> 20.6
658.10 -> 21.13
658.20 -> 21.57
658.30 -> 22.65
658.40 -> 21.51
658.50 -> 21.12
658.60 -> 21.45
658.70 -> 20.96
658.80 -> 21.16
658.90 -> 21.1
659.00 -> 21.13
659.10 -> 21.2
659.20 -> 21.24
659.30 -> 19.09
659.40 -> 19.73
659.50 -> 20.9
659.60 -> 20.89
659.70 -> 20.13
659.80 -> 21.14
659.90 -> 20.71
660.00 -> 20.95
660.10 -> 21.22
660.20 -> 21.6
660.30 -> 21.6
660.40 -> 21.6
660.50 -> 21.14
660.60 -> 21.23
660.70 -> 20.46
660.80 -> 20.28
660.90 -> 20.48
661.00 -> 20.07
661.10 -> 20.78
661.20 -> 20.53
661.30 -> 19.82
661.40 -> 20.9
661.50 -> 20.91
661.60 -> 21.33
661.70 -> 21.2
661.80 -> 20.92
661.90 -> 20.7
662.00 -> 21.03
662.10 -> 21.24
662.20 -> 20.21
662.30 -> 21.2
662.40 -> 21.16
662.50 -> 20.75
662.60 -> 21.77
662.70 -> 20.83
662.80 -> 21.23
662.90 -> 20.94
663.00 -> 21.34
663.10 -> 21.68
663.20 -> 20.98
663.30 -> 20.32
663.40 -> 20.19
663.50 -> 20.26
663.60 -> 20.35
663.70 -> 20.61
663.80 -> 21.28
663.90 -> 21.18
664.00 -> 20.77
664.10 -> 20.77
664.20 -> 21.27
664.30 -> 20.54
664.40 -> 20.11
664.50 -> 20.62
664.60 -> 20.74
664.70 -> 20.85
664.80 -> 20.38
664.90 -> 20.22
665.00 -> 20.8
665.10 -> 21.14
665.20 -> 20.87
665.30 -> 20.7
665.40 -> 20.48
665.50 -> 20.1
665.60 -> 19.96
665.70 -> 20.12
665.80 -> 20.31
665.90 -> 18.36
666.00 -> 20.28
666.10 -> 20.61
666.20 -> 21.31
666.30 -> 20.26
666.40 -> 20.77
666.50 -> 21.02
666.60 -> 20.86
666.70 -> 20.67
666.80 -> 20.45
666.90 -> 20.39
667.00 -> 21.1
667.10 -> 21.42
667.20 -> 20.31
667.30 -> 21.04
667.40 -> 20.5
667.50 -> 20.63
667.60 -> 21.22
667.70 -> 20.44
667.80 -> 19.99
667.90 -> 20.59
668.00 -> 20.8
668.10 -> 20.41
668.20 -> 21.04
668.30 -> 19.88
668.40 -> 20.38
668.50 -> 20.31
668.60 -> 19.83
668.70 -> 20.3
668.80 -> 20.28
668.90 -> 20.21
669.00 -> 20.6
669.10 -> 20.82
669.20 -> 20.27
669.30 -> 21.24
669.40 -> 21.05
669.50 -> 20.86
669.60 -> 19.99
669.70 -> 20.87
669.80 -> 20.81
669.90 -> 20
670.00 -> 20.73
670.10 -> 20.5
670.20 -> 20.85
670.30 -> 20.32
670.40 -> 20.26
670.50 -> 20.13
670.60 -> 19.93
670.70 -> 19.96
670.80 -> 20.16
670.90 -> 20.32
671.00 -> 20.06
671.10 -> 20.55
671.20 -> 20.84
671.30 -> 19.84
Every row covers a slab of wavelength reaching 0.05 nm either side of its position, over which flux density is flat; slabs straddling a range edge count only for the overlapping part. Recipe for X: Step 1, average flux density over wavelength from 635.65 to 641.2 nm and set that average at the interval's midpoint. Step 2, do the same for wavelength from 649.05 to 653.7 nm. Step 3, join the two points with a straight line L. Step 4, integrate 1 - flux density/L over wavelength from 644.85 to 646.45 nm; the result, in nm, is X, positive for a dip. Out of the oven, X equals 0.04 nm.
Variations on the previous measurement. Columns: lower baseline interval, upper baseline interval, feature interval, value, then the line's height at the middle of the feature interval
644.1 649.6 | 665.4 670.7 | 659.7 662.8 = -0.041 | 20.6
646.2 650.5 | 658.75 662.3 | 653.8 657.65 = 0.088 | 20.8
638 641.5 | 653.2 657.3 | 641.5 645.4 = -0.016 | 21.1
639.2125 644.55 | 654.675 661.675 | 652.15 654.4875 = -0.131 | 20.7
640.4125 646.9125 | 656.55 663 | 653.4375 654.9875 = -0.064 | 21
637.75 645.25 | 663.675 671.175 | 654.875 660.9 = 0.078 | 20.8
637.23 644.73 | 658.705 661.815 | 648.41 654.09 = -0.080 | 21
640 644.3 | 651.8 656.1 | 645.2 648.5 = 0.043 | 21.3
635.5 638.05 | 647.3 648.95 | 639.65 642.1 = 0.010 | 21.2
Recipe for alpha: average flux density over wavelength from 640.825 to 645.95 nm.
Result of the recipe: 21.2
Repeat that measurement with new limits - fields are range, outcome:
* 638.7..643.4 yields 21.2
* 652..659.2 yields 20.9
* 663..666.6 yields 20.6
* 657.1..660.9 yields 21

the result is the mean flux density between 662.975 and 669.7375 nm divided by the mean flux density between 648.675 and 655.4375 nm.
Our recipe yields 0.97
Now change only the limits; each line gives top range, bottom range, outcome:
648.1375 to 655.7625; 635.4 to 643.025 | 1.00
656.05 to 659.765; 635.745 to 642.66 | 0.95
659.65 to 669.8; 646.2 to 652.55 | 0.98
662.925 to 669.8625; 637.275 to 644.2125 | 0.97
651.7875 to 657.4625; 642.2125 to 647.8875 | 0.99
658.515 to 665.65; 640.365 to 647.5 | 0.98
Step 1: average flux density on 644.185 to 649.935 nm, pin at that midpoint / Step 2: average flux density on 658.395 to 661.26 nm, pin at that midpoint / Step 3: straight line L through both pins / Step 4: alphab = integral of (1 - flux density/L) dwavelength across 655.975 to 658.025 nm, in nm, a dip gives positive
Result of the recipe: 0.12 nm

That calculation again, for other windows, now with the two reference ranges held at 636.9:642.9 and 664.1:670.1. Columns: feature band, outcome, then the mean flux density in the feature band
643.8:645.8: 0.017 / 21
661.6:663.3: -0.032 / 21.1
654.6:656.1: 0.005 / 20.8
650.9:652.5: -0.035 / 21.4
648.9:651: 0.023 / 20.8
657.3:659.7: -0.026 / 21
